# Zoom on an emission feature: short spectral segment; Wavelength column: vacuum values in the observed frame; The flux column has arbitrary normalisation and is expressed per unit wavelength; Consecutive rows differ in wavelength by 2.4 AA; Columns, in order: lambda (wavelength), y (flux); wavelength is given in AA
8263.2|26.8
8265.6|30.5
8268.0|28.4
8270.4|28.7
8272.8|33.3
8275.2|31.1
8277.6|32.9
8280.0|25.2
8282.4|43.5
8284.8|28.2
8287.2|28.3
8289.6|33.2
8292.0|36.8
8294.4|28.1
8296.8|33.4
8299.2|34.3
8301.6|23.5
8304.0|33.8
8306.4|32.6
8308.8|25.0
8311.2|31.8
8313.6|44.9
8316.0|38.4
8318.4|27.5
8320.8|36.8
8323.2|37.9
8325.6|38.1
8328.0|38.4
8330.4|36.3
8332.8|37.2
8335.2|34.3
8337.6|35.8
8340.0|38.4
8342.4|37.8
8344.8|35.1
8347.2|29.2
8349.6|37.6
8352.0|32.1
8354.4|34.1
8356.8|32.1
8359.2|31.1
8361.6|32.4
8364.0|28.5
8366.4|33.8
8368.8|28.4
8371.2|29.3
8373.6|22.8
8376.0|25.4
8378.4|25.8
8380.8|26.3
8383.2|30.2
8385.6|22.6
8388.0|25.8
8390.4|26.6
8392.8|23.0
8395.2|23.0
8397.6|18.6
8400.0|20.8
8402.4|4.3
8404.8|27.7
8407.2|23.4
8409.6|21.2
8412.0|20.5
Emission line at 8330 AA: C III] 1909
